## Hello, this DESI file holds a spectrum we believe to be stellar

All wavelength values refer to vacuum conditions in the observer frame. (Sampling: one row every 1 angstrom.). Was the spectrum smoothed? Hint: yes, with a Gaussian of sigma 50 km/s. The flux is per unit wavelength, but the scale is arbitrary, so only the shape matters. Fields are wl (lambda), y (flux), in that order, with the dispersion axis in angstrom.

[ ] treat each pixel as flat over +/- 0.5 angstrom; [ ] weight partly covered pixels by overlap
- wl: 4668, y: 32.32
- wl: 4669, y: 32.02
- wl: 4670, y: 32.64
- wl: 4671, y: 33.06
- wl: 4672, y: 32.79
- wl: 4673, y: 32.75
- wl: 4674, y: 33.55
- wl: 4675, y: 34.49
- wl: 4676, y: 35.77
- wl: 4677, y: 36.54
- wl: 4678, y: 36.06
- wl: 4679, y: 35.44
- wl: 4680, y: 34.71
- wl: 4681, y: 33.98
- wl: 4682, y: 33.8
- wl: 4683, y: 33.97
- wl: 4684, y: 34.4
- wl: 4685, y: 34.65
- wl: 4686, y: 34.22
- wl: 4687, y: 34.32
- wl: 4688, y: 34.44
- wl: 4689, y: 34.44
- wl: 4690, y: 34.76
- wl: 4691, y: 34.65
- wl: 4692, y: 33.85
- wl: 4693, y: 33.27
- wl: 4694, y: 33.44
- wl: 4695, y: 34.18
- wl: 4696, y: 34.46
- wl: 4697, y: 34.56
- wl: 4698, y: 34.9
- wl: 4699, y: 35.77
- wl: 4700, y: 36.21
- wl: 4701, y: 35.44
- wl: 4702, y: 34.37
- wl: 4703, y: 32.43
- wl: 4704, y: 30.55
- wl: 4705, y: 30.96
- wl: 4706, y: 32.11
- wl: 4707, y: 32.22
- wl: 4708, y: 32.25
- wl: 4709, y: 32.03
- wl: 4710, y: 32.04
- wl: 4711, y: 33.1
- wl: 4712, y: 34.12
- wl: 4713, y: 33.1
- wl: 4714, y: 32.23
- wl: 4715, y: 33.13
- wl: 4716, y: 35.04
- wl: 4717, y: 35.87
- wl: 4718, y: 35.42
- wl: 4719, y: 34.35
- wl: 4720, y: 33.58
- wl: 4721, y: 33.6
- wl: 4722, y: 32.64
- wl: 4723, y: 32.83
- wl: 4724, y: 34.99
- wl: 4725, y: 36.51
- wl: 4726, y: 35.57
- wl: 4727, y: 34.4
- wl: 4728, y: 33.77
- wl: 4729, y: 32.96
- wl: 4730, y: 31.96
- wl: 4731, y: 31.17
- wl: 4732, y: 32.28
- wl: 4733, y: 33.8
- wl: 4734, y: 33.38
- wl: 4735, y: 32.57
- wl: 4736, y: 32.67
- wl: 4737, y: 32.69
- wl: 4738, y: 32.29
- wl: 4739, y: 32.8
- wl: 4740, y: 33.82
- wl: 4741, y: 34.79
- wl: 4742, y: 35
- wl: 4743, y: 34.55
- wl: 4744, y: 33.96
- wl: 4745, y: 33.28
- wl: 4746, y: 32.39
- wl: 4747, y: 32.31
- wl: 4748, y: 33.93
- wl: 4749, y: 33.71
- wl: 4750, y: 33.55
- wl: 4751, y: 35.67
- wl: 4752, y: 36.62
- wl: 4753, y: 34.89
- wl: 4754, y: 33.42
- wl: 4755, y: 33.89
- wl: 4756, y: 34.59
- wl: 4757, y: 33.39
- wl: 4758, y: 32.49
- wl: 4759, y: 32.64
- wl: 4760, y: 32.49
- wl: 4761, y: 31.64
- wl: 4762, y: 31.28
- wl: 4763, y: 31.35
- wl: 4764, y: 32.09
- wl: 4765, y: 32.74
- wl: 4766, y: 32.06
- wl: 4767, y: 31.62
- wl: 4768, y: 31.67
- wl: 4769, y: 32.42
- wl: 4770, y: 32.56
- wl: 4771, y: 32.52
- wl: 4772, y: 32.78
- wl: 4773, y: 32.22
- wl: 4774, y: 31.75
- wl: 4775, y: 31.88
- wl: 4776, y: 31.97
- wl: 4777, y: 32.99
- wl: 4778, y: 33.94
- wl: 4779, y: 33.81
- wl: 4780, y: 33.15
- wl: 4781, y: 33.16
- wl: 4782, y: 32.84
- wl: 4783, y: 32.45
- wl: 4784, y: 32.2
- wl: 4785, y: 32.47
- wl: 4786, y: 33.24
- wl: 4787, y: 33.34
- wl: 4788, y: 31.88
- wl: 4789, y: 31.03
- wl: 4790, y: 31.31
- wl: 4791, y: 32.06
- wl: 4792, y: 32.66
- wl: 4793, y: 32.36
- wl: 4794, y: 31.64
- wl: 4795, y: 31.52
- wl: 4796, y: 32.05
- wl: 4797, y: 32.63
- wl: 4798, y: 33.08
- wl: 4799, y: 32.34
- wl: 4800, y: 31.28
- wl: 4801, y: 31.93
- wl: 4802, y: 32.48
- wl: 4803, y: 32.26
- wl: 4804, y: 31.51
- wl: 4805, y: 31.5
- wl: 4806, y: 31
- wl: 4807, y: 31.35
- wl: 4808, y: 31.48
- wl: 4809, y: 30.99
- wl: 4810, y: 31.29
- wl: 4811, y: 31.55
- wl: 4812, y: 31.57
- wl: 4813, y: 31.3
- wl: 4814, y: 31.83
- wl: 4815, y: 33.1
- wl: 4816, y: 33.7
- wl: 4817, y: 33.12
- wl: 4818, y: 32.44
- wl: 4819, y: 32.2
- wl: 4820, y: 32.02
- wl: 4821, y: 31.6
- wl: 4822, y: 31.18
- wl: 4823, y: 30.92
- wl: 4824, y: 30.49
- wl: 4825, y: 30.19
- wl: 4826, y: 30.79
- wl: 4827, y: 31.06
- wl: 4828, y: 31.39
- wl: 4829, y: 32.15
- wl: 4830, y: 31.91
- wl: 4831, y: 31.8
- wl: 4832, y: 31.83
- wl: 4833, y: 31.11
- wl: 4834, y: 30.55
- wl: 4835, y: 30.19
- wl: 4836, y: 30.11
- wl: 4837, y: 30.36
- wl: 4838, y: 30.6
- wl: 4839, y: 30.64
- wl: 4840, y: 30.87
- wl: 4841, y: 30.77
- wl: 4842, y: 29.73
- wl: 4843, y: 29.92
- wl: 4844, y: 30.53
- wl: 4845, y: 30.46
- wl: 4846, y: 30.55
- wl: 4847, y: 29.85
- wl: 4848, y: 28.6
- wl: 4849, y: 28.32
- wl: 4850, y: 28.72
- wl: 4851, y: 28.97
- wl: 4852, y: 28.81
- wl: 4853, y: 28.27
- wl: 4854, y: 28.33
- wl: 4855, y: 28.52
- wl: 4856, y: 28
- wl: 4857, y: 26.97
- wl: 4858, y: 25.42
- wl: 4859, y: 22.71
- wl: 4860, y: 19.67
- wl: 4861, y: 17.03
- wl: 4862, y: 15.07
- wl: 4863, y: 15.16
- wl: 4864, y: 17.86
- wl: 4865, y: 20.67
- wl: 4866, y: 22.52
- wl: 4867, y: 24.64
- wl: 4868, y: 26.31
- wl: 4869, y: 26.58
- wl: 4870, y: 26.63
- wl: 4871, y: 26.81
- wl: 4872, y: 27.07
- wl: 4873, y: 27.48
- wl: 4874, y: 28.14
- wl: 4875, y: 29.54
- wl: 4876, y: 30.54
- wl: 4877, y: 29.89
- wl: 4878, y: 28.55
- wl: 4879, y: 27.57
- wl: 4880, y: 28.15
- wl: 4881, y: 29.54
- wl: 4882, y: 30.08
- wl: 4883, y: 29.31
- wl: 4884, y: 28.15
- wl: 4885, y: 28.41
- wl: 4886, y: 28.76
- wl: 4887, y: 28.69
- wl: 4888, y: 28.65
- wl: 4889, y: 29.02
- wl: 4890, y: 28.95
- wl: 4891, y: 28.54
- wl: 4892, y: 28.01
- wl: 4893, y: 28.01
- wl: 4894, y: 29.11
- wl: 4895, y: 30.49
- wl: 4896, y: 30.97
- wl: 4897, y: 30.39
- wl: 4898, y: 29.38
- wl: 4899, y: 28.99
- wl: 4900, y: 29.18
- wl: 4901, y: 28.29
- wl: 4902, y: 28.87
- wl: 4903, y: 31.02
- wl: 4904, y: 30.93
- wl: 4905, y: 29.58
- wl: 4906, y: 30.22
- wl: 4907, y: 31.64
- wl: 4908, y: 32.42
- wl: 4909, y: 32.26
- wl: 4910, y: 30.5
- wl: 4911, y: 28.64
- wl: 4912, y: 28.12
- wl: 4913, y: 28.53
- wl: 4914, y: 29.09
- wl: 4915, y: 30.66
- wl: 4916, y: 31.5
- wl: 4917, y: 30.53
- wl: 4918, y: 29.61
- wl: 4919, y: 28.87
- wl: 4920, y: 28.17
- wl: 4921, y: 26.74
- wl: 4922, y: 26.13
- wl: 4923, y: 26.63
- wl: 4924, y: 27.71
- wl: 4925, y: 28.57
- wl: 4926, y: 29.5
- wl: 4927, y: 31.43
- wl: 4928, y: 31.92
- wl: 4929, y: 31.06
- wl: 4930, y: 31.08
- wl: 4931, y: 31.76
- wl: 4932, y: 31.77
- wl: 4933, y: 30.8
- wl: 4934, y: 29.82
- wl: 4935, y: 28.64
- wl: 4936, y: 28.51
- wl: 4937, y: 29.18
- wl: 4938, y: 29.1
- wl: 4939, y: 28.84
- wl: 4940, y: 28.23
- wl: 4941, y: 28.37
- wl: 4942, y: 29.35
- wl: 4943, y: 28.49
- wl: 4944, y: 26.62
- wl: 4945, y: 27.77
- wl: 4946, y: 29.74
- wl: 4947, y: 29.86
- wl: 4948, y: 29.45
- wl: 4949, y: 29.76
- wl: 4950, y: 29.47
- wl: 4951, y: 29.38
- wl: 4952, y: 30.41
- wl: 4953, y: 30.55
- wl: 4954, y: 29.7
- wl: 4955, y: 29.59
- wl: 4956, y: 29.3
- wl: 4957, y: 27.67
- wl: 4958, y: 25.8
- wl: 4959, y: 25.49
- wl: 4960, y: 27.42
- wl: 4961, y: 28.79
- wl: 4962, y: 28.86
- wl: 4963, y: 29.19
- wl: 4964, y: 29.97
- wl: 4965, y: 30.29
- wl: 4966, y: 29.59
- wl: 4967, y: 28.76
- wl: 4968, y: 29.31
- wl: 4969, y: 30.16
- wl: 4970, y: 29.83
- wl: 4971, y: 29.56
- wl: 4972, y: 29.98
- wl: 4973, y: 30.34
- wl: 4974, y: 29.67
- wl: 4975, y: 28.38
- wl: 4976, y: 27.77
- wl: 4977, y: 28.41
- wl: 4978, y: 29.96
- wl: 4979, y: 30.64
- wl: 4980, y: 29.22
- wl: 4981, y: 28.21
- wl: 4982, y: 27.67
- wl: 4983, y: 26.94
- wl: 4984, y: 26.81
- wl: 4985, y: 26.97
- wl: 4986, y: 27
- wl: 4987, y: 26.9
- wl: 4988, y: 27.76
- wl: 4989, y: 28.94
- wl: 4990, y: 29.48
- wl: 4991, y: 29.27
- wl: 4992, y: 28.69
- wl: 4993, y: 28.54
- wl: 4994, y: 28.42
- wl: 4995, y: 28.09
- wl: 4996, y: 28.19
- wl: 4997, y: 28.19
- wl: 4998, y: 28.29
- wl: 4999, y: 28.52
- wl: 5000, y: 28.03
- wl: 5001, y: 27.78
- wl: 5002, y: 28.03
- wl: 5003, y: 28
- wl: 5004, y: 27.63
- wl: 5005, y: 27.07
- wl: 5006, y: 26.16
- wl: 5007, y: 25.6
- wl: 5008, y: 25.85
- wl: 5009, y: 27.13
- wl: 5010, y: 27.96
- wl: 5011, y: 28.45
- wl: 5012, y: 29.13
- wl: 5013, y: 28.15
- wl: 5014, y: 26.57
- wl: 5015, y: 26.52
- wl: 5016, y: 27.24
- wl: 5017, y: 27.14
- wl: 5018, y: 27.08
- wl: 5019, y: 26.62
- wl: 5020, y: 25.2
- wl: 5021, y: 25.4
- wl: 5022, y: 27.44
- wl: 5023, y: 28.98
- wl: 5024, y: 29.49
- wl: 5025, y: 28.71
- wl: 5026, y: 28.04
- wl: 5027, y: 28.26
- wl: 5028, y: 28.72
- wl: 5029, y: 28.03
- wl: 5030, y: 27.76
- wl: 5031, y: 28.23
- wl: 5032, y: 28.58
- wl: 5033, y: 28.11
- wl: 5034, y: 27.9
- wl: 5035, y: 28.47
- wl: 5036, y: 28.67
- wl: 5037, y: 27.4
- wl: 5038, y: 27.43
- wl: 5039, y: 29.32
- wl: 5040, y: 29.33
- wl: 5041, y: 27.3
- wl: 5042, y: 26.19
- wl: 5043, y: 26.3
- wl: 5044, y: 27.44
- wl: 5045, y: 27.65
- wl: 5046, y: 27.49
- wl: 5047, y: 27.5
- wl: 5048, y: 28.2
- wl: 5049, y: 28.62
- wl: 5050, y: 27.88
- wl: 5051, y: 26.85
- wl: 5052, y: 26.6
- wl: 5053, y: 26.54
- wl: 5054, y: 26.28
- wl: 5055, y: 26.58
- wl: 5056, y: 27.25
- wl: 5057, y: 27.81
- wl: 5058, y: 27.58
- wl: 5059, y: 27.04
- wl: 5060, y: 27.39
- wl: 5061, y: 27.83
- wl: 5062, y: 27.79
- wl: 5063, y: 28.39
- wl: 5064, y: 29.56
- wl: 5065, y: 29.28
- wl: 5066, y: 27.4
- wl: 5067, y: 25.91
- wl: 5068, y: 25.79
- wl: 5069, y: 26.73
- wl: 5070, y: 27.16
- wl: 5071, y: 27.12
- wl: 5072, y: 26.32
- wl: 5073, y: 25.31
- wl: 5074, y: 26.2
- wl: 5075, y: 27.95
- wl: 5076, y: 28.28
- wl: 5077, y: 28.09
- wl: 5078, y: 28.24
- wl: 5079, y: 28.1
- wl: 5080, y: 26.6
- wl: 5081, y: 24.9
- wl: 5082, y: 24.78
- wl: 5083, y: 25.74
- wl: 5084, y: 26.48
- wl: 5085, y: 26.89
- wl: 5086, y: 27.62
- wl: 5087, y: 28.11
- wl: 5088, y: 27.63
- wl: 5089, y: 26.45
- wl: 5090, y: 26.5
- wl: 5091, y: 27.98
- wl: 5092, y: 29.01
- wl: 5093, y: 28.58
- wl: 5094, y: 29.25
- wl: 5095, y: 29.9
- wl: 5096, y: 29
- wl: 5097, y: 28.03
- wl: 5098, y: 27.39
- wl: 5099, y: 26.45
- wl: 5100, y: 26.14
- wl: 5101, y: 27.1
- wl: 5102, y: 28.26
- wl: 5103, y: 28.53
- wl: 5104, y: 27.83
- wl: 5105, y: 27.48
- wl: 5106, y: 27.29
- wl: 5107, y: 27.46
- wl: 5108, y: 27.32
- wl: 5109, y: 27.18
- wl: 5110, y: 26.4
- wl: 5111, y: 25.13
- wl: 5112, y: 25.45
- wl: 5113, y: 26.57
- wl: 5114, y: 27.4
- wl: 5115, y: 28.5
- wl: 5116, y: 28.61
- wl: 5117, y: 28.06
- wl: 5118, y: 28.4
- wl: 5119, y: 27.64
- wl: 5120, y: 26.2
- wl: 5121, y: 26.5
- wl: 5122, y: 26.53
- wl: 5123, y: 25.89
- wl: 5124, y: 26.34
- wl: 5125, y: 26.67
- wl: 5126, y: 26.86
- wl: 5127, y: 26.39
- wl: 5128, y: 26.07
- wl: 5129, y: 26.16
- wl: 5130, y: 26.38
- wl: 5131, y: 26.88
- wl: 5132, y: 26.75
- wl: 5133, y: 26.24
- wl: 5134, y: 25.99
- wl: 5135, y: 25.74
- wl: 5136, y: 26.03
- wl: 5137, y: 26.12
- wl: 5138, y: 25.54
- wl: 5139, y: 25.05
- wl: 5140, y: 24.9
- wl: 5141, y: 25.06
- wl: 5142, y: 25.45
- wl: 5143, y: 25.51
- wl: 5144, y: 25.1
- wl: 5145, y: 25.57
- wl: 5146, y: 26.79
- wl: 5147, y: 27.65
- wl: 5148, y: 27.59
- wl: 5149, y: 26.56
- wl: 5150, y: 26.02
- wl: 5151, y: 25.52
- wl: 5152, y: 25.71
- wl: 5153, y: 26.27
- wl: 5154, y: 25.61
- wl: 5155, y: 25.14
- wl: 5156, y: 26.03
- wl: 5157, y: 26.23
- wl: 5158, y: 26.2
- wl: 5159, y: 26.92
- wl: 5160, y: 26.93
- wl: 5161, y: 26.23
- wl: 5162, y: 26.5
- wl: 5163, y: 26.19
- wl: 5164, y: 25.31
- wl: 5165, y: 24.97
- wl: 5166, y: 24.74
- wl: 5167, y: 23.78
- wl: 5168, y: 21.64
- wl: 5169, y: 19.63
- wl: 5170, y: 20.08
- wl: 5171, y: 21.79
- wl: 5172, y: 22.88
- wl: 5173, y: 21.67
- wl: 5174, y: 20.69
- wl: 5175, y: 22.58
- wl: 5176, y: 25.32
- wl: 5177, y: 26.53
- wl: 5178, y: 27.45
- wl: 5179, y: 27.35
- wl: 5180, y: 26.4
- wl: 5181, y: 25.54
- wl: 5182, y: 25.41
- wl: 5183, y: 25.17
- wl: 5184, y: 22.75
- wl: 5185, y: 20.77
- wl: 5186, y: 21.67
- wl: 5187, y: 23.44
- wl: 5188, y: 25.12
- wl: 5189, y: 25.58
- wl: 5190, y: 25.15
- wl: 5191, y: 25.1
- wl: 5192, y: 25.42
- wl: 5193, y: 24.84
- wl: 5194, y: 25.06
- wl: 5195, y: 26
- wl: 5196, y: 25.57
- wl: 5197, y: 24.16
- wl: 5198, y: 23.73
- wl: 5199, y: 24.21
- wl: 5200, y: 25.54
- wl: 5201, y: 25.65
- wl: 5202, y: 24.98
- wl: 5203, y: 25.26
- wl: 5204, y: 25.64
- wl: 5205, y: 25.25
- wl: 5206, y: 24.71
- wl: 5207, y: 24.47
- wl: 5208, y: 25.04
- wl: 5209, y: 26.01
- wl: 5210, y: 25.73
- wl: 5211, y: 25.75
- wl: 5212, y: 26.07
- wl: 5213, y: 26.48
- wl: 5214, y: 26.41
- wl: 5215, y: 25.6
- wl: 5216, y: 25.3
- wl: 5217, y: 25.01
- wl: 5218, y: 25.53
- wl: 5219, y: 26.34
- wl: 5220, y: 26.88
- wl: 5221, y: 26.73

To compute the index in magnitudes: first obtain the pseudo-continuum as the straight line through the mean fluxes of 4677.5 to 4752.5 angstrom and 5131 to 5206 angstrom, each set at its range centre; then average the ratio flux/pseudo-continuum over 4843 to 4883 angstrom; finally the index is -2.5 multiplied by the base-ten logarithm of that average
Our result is 0.17 mag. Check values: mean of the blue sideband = 33.8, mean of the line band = 26.5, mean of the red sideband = 25.1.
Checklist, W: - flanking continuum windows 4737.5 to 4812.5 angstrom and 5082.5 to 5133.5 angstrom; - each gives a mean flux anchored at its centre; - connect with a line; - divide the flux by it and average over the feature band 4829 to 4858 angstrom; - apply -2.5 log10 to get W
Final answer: 0.06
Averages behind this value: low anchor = 32.6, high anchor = 27.2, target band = 29.8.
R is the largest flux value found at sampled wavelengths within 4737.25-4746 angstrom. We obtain 35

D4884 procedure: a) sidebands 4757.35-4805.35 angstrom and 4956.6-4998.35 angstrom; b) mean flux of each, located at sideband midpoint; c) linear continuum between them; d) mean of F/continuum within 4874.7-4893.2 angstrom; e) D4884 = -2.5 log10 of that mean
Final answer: 0.054 mag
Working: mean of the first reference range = 32.3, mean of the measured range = 28.9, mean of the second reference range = 28.6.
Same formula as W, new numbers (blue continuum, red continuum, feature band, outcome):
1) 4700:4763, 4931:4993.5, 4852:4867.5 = 0.325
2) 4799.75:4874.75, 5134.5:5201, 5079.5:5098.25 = -0.061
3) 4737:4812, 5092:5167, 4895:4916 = 0.014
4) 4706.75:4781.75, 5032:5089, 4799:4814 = 0.017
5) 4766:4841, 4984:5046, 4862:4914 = 0.079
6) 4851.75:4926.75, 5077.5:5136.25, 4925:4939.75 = -0.095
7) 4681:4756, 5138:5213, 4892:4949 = 0.014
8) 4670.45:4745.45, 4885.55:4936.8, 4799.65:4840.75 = 0.001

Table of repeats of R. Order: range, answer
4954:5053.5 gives 30.64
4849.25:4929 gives 32.42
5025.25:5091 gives 29.56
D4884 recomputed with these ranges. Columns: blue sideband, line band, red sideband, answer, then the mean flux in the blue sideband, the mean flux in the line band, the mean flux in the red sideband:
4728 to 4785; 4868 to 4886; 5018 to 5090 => 0.09 mag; 33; 28.3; 27.4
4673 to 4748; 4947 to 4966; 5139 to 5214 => 0.01 mag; 33.8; 29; 25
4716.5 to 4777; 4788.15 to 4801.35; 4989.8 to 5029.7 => 0.01 mag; 33.3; 32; 27.7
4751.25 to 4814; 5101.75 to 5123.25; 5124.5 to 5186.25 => -0.05 mag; 32.4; 27.2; 25.2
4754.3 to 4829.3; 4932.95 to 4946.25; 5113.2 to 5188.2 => 0.02 mag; 32.1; 28.7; 25.5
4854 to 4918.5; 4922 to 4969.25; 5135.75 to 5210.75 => -0.08 mag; 27.7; 29.2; 25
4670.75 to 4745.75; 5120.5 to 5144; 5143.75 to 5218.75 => 0.00 mag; 33.8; 26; 25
